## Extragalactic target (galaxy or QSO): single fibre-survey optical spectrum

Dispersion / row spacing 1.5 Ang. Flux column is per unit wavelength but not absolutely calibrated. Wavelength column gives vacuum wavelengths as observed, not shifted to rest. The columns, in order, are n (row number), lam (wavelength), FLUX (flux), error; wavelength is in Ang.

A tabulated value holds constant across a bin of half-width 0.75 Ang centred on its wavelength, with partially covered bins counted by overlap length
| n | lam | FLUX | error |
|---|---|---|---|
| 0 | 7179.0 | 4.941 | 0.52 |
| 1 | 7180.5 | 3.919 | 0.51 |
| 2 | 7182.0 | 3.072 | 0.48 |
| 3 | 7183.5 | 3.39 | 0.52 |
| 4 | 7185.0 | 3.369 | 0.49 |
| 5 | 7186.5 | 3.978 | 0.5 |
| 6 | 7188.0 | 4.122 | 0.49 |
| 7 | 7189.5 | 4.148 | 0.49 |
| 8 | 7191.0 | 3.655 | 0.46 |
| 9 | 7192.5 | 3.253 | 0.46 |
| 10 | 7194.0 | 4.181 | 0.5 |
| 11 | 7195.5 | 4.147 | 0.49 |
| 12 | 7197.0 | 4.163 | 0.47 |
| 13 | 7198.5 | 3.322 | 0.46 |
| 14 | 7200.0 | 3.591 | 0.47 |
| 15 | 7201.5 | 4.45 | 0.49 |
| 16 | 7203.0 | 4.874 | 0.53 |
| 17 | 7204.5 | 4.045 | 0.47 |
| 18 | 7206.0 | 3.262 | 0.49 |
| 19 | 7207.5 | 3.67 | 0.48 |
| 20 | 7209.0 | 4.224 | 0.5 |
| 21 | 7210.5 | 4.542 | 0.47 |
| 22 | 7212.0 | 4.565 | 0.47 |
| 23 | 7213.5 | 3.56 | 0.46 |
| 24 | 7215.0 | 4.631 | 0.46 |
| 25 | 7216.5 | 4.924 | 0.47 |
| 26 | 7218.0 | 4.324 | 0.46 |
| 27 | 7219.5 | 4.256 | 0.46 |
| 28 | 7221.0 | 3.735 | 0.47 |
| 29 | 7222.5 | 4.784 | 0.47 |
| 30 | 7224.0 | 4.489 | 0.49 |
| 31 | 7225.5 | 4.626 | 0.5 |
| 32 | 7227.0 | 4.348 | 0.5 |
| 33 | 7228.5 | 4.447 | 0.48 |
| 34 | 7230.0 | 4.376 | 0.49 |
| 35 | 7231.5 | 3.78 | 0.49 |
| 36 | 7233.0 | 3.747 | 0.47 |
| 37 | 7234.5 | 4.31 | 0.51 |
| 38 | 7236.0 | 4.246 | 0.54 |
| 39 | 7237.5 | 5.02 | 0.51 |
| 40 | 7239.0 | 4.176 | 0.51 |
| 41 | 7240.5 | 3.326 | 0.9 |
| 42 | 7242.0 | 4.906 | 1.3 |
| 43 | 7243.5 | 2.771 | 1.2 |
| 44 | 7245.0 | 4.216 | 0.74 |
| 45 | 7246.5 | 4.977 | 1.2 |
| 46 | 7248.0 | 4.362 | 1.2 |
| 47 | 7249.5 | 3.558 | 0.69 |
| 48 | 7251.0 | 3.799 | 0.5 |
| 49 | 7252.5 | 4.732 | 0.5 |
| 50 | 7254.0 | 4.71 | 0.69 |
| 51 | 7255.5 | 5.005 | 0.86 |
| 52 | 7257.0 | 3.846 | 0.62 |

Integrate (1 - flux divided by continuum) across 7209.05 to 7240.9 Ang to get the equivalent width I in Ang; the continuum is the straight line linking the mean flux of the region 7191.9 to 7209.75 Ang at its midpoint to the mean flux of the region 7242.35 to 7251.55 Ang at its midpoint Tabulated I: -2.7 Ang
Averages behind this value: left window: 3.94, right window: 3.99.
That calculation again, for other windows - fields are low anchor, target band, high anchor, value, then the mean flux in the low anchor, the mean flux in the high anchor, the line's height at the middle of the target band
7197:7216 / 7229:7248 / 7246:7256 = 0.70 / 4.08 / 4.42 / 4.32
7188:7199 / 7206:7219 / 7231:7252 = -0.93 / 3.87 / 4.1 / 3.96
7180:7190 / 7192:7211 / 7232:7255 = -0.70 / 3.7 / 4.19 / 3.84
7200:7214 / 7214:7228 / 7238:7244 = -1.46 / 4.11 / 3.89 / 4.02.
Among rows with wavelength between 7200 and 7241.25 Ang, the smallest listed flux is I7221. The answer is 3.262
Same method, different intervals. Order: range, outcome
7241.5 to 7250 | 2.771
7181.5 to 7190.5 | 3.072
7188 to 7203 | 3.253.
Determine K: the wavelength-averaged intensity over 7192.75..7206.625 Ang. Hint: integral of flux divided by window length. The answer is 3.98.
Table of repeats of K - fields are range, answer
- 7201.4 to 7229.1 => 4.3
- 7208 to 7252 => 4.24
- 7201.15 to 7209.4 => 4.06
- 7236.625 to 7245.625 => 4.07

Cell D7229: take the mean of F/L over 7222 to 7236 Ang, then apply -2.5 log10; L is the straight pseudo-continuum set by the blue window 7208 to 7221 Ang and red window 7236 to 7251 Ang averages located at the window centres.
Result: -0.02 mag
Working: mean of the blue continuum 4.33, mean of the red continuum 4.13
